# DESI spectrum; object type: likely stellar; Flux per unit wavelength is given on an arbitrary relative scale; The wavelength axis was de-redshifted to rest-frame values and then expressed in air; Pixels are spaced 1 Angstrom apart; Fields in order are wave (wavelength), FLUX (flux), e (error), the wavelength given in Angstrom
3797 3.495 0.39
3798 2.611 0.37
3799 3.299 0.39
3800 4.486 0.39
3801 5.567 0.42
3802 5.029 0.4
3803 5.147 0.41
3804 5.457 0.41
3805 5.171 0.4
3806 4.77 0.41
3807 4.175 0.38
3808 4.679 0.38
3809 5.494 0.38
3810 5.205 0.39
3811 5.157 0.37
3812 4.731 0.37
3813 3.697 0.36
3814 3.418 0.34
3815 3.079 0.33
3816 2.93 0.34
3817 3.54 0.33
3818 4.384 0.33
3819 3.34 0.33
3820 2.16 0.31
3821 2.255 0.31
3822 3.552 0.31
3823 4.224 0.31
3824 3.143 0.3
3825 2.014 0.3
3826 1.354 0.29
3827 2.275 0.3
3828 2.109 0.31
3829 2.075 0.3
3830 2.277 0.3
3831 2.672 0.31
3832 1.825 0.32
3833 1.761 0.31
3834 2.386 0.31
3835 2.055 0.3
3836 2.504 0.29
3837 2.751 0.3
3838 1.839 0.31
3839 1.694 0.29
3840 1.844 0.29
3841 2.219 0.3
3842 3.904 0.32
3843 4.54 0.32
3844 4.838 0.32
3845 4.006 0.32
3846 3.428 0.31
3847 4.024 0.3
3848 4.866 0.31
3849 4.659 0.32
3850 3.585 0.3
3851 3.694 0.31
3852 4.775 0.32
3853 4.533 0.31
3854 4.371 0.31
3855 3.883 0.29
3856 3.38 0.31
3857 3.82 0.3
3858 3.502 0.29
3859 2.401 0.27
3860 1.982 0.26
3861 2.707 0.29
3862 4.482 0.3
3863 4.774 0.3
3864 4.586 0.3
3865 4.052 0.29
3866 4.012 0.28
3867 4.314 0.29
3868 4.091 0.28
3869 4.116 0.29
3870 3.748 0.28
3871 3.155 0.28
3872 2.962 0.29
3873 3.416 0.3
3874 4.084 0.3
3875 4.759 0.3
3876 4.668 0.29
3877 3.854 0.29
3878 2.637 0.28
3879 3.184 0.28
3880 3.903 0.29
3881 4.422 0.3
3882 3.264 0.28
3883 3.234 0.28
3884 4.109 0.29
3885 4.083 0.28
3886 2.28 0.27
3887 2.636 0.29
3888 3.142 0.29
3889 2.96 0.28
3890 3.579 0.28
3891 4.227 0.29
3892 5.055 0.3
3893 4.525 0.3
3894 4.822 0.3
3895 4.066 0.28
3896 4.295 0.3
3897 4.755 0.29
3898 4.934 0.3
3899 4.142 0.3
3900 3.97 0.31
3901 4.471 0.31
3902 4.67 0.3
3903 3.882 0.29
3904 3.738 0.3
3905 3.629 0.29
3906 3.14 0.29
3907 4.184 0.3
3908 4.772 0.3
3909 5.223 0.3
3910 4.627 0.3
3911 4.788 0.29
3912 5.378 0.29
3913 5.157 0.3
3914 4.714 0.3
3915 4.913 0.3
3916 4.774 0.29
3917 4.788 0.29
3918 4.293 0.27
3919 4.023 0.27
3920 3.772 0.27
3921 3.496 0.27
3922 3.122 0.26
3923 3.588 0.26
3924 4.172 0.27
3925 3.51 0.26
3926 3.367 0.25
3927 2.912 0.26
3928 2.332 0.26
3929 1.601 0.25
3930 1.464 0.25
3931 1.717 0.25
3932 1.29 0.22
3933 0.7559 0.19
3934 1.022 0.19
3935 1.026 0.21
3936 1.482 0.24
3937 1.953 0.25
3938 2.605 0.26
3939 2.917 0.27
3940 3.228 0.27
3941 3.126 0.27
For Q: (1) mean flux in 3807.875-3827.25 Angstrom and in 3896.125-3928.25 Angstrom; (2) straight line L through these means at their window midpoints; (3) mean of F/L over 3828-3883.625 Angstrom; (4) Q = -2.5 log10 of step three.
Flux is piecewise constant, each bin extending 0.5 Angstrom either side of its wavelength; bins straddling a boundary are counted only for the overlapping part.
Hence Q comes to 0.10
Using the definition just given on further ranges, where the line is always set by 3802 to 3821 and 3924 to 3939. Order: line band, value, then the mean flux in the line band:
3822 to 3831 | 0.49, 2.51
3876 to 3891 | -0.18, 3.45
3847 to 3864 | -0.13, 3.87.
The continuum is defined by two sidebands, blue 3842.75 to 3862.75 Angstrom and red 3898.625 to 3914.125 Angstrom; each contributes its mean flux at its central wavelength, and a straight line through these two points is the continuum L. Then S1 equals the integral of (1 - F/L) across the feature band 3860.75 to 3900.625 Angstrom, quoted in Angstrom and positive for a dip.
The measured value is 2.3 Angstrom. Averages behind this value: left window 3.88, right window 4.4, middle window 3.91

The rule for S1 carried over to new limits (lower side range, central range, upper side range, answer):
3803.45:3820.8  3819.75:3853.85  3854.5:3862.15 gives 5.5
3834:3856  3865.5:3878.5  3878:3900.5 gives -0.4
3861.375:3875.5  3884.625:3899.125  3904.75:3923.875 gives 0.8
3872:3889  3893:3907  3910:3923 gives -0.7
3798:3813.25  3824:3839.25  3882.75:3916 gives 8.1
